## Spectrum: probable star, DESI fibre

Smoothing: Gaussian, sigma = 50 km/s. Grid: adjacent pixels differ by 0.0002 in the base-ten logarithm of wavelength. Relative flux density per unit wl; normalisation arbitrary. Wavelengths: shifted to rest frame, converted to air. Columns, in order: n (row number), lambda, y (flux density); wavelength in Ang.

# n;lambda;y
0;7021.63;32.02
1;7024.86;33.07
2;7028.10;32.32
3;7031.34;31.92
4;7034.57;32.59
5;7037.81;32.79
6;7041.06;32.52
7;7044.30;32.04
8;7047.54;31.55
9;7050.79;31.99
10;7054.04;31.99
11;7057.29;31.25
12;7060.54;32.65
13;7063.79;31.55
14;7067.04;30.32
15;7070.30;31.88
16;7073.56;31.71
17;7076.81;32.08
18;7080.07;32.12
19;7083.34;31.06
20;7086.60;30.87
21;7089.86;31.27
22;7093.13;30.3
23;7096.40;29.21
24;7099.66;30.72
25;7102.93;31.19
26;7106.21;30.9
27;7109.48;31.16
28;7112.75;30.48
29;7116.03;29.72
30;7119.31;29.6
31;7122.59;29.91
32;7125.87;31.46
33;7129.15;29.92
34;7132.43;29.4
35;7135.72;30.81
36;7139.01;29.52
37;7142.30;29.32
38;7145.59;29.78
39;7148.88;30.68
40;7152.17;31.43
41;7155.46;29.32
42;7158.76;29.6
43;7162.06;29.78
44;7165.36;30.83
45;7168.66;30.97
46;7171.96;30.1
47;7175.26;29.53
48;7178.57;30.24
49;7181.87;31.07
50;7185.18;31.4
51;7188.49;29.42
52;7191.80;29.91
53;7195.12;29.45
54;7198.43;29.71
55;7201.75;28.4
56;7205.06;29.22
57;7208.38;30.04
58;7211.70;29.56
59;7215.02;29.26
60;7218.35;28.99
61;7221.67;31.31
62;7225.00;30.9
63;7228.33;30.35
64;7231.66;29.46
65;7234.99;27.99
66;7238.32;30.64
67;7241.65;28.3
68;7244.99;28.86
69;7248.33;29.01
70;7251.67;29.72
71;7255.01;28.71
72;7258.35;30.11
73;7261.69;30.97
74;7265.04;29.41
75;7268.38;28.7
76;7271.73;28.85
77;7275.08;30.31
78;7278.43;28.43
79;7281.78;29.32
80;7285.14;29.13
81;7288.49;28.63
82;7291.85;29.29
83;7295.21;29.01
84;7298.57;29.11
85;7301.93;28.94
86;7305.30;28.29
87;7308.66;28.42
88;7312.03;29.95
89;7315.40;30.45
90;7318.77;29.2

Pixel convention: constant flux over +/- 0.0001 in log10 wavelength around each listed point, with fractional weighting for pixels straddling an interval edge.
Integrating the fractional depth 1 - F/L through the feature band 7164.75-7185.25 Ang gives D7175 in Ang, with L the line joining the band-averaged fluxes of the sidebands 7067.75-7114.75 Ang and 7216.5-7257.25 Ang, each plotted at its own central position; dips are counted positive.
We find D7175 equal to -0.2 Ang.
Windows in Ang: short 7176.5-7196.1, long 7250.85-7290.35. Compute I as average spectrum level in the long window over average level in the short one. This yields 0.97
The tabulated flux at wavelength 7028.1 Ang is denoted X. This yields 32.32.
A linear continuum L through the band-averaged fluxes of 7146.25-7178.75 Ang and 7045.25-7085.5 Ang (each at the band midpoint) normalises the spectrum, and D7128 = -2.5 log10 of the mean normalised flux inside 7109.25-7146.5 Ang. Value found 0.025 mag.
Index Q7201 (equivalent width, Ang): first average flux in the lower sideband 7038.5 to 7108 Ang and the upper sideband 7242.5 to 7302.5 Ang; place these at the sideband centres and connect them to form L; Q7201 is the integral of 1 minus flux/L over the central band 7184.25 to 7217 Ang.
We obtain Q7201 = 0.5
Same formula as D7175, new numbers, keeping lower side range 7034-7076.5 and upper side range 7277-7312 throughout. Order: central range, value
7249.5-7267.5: -0.2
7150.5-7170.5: 0.2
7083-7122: 1.0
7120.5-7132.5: 0.3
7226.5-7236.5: 0.1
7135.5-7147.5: 0.4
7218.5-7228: -0.3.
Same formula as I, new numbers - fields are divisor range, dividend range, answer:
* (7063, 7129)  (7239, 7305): 0.95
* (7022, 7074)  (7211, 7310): 0.92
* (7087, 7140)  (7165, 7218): 0.98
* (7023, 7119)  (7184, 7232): 0.95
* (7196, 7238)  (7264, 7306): 0.98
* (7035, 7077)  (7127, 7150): 0.94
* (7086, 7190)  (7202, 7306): 0.97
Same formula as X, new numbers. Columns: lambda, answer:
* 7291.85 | 29.29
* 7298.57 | 29.11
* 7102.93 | 31.19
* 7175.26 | 29.53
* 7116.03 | 29.72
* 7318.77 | 29.2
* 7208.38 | 30.04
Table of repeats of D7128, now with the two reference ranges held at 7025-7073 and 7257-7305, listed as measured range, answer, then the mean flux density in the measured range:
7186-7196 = 0.02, 29.7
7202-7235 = 0.01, 29.7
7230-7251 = 0.02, 29.1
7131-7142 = 0.04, 29.8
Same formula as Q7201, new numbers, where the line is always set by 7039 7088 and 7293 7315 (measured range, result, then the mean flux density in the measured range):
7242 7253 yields 0.2 Ang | 29.1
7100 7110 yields 0.1 Ang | 31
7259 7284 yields 0.0 Ang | 29.4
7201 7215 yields 0.3 Ang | 29.4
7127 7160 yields 0.9 Ang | 30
